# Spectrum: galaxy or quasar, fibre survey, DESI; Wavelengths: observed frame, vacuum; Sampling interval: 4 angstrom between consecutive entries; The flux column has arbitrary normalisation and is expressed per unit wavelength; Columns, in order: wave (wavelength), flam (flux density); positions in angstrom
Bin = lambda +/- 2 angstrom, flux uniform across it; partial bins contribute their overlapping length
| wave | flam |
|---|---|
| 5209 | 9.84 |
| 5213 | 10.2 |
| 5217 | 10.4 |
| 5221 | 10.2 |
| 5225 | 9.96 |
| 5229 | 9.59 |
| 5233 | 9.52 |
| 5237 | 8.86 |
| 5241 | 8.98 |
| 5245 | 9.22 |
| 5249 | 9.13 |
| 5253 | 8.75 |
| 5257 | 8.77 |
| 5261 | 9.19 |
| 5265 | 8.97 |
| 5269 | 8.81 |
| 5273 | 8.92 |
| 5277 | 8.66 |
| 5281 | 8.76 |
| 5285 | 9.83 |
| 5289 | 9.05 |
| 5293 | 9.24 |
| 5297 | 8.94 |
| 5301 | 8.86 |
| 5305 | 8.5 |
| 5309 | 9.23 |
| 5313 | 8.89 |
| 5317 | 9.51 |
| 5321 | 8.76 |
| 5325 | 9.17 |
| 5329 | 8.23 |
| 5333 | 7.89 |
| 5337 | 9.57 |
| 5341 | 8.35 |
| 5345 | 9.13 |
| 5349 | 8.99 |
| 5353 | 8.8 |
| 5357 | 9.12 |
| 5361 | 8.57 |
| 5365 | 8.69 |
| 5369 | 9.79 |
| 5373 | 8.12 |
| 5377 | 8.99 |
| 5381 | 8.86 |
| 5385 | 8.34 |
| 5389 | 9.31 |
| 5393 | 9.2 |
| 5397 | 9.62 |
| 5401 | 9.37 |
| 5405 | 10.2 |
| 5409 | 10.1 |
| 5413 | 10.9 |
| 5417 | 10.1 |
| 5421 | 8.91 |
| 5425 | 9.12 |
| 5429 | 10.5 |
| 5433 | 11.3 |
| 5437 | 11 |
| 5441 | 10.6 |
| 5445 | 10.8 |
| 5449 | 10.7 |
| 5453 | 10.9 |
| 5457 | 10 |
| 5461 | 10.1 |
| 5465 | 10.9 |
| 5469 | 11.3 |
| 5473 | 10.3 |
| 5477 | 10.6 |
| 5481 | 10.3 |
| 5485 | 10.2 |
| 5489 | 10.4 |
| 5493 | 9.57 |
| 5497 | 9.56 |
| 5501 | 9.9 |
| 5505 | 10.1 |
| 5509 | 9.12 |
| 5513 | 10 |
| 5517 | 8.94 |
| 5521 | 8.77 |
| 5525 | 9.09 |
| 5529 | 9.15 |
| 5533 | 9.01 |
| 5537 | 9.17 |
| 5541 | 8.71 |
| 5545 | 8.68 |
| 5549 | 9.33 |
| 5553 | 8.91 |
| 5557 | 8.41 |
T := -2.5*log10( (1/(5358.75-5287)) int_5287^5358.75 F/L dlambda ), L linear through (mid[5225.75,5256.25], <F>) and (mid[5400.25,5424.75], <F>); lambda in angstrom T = 0.07 mag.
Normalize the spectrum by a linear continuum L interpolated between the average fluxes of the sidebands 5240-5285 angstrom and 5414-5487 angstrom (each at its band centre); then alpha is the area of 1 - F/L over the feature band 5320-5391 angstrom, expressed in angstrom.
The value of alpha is 6.4 angstrom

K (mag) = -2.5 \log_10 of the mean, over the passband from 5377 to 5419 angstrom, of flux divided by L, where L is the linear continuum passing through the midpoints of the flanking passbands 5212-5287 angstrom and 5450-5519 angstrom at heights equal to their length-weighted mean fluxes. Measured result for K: 0.03 mag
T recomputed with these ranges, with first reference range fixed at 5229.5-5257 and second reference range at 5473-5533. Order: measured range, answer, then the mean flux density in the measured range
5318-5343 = 0.07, 8.7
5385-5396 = 0.04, 9.12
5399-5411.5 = -0.05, 9.93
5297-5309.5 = 0.05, 8.83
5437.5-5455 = -0.13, 10.8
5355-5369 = 0.05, 8.94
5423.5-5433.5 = -0.08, 10.2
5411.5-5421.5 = -0.07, 10.1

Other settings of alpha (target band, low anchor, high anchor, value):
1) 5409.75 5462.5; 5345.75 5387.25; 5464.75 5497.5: -3.3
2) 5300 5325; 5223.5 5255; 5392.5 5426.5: 1.3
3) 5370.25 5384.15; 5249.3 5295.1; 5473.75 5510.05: 1.2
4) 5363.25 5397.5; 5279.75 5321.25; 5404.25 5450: 3.2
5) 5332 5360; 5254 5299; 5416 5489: 2.1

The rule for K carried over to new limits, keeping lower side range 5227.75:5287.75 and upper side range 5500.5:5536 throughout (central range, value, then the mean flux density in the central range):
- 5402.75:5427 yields -0.08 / 9.88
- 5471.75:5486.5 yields -0.12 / 10.4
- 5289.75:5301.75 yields 0.01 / 9.03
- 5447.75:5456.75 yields -0.15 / 10.7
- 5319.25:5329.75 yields 0.04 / 8.78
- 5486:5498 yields -0.07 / 9.9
